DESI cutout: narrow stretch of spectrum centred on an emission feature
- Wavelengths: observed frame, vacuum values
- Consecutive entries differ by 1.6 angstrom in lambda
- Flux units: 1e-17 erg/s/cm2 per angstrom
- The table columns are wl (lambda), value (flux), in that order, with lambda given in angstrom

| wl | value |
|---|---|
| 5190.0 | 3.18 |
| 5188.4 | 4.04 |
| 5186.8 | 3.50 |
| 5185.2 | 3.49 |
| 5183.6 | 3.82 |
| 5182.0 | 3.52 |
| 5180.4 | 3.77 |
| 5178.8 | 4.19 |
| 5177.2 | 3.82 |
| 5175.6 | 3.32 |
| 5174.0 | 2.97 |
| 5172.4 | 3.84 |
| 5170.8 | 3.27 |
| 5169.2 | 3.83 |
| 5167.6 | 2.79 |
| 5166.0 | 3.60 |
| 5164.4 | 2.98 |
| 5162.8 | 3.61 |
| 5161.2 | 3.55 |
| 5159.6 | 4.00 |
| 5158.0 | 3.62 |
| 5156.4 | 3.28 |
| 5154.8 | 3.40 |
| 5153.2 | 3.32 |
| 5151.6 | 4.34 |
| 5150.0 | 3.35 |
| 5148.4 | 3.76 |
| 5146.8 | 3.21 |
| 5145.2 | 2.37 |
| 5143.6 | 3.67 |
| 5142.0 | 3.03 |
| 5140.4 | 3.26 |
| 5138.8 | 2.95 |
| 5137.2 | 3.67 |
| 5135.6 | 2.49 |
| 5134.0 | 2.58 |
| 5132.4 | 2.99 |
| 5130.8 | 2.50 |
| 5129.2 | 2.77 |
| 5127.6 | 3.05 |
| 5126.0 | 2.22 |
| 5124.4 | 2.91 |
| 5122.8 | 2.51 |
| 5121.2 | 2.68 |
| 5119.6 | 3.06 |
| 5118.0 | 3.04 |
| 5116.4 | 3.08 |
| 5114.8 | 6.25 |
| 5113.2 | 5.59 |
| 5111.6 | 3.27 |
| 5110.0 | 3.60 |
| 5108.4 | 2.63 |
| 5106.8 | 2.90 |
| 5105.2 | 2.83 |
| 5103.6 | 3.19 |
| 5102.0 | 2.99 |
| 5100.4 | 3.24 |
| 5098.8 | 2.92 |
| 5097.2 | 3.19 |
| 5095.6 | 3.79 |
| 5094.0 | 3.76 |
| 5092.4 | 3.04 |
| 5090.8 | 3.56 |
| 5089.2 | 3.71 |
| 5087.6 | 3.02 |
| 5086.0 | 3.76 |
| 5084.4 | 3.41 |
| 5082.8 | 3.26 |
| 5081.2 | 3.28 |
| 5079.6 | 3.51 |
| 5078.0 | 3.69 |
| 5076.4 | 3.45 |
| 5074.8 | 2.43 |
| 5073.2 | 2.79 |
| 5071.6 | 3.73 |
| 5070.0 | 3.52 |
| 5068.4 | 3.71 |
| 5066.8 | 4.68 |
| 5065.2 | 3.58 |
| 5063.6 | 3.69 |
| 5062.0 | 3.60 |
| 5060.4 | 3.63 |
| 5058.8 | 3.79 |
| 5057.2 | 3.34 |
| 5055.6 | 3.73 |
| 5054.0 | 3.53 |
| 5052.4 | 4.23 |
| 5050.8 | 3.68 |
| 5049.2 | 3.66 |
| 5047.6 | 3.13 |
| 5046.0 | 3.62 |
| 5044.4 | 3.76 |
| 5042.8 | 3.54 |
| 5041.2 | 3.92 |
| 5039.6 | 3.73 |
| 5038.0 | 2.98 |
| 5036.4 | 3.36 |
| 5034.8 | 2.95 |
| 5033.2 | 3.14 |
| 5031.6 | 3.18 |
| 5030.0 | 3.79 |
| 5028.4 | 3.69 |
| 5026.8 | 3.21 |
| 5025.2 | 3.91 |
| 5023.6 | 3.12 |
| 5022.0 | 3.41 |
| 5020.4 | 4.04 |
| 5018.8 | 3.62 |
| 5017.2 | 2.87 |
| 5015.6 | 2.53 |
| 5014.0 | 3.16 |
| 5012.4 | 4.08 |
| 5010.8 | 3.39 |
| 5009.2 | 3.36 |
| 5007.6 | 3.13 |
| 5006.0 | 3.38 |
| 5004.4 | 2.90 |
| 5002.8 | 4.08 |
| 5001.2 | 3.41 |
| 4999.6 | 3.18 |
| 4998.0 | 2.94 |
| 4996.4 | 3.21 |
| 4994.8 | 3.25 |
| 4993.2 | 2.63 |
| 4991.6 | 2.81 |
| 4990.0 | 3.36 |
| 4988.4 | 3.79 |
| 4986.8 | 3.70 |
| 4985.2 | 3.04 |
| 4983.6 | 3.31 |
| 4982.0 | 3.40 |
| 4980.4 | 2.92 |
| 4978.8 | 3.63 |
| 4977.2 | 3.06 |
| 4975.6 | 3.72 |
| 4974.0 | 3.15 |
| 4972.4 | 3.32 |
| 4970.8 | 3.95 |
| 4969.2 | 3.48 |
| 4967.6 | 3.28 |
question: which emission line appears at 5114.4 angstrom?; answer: Hbeta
